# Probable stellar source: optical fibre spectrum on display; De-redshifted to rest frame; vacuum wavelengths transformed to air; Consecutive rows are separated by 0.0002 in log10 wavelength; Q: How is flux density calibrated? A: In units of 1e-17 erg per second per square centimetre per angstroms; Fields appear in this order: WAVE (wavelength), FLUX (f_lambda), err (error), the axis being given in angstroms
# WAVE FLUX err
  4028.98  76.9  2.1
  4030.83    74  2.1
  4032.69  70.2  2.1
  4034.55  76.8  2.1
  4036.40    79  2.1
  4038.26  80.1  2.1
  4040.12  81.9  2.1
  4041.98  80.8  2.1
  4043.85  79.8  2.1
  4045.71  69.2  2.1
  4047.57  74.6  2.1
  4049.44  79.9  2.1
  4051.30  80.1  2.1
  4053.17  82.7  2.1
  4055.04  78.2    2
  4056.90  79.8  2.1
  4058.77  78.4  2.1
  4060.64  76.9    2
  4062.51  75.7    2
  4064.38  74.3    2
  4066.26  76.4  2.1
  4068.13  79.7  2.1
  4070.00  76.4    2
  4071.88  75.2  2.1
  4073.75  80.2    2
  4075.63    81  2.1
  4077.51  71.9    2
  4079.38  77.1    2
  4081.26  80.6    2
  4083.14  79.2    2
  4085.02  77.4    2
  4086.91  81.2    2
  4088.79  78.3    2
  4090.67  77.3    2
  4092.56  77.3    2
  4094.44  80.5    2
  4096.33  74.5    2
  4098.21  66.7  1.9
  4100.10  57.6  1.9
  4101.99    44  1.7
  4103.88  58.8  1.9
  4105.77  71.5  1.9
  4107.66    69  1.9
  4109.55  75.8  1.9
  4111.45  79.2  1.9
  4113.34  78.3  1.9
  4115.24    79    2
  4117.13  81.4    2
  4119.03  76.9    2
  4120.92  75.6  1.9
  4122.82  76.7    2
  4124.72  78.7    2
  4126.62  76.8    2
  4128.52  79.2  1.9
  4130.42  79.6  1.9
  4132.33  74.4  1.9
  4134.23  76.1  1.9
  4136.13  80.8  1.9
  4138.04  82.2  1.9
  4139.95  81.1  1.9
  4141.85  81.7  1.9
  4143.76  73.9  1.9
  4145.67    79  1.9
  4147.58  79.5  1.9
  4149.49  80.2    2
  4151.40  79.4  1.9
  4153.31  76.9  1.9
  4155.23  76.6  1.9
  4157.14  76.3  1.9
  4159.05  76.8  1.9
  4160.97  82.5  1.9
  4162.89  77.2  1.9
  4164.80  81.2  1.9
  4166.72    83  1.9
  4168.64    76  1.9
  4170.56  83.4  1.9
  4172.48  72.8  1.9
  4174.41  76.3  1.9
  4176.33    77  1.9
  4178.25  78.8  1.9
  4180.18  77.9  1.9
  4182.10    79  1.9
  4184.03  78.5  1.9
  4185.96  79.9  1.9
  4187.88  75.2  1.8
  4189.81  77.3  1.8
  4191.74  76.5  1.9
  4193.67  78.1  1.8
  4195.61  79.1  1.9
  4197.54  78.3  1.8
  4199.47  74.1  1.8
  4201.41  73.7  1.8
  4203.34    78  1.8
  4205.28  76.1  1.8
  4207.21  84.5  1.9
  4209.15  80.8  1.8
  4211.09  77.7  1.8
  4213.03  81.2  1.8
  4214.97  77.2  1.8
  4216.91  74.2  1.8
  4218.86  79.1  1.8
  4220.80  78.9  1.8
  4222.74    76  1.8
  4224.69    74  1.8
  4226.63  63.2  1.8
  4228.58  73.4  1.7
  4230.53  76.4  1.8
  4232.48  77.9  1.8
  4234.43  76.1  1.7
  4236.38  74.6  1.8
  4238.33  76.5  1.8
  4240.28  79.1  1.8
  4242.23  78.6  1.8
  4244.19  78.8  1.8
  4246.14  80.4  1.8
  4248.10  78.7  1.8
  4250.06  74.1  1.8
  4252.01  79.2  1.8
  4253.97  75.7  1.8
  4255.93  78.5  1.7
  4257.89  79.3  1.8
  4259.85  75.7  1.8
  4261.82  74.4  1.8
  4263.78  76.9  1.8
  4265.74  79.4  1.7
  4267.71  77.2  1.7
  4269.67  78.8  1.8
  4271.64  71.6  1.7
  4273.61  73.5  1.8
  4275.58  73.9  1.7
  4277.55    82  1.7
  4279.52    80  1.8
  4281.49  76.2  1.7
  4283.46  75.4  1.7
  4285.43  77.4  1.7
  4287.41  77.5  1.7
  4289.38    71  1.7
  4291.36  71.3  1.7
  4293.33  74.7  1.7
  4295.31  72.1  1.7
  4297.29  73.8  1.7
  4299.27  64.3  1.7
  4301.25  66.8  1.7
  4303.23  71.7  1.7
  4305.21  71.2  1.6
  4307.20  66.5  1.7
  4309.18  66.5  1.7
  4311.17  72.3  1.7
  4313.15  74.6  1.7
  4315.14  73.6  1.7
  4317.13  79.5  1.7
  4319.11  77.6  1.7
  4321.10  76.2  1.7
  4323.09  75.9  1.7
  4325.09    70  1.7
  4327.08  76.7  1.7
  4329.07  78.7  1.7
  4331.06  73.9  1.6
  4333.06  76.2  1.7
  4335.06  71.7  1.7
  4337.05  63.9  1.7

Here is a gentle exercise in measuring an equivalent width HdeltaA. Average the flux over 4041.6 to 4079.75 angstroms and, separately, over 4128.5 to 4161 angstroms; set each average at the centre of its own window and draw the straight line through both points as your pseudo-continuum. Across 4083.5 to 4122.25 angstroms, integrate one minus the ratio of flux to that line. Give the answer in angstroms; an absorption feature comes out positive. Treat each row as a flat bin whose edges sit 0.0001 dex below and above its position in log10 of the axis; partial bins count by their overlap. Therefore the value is 2.42 angstroms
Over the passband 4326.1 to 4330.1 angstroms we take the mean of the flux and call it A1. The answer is 77.8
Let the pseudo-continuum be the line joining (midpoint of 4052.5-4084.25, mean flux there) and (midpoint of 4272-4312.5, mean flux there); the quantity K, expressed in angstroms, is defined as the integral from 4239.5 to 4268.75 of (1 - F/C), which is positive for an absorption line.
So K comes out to -1.6 angstroms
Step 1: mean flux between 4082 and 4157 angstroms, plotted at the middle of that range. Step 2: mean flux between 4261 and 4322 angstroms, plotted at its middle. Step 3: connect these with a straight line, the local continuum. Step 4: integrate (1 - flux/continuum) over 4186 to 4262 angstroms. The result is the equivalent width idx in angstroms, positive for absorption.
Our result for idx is -2.3 angstroms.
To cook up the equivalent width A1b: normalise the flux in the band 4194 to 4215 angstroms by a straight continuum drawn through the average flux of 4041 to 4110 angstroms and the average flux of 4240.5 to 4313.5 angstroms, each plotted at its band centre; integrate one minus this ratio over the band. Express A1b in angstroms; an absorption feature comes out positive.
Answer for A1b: -0.93 angstroms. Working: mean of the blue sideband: 75.1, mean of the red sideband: 74.9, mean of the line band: 78.3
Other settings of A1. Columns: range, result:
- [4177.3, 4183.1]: 78.5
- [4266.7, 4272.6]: 75.9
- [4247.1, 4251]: 76.3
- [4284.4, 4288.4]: 77.5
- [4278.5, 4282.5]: 78.2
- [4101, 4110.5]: 63.8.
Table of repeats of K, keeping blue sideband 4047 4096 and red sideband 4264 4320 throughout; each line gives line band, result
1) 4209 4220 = -0.41 angstroms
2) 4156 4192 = -0.97 angstroms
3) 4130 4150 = -0.55 angstroms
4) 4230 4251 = -0.69 angstroms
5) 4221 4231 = 0.31 angstroms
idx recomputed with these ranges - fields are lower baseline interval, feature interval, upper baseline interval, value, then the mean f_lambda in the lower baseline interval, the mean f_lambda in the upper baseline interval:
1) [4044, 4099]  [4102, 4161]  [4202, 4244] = 0.4 angstroms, 77.3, 76.8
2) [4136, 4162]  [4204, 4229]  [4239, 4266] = 0.5 angstroms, 79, 77.7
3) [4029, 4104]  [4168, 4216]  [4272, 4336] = -2.0 angstroms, 75.8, 73.8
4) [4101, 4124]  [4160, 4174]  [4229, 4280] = -1.0 angstroms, 72.2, 77.1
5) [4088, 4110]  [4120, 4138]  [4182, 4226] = -1.6 angstroms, 69.1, 77.6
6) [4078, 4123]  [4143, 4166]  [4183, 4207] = -0.8 angstroms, 73.9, 77.3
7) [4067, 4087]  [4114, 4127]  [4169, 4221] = 0.0 angstroms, 78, 77.9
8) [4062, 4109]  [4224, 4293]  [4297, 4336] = -2.9 angstroms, 73.7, 72.9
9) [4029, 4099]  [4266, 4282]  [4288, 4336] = -0.7 angstroms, 77.4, 72.8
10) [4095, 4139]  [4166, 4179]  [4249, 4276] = -0.6 angstroms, 73.7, 76.3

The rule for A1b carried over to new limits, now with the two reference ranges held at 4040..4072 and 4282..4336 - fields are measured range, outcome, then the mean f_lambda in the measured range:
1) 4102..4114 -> 1.10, 69.8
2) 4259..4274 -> -0.41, 76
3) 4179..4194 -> -0.47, 77.8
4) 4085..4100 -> 0.30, 75.5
